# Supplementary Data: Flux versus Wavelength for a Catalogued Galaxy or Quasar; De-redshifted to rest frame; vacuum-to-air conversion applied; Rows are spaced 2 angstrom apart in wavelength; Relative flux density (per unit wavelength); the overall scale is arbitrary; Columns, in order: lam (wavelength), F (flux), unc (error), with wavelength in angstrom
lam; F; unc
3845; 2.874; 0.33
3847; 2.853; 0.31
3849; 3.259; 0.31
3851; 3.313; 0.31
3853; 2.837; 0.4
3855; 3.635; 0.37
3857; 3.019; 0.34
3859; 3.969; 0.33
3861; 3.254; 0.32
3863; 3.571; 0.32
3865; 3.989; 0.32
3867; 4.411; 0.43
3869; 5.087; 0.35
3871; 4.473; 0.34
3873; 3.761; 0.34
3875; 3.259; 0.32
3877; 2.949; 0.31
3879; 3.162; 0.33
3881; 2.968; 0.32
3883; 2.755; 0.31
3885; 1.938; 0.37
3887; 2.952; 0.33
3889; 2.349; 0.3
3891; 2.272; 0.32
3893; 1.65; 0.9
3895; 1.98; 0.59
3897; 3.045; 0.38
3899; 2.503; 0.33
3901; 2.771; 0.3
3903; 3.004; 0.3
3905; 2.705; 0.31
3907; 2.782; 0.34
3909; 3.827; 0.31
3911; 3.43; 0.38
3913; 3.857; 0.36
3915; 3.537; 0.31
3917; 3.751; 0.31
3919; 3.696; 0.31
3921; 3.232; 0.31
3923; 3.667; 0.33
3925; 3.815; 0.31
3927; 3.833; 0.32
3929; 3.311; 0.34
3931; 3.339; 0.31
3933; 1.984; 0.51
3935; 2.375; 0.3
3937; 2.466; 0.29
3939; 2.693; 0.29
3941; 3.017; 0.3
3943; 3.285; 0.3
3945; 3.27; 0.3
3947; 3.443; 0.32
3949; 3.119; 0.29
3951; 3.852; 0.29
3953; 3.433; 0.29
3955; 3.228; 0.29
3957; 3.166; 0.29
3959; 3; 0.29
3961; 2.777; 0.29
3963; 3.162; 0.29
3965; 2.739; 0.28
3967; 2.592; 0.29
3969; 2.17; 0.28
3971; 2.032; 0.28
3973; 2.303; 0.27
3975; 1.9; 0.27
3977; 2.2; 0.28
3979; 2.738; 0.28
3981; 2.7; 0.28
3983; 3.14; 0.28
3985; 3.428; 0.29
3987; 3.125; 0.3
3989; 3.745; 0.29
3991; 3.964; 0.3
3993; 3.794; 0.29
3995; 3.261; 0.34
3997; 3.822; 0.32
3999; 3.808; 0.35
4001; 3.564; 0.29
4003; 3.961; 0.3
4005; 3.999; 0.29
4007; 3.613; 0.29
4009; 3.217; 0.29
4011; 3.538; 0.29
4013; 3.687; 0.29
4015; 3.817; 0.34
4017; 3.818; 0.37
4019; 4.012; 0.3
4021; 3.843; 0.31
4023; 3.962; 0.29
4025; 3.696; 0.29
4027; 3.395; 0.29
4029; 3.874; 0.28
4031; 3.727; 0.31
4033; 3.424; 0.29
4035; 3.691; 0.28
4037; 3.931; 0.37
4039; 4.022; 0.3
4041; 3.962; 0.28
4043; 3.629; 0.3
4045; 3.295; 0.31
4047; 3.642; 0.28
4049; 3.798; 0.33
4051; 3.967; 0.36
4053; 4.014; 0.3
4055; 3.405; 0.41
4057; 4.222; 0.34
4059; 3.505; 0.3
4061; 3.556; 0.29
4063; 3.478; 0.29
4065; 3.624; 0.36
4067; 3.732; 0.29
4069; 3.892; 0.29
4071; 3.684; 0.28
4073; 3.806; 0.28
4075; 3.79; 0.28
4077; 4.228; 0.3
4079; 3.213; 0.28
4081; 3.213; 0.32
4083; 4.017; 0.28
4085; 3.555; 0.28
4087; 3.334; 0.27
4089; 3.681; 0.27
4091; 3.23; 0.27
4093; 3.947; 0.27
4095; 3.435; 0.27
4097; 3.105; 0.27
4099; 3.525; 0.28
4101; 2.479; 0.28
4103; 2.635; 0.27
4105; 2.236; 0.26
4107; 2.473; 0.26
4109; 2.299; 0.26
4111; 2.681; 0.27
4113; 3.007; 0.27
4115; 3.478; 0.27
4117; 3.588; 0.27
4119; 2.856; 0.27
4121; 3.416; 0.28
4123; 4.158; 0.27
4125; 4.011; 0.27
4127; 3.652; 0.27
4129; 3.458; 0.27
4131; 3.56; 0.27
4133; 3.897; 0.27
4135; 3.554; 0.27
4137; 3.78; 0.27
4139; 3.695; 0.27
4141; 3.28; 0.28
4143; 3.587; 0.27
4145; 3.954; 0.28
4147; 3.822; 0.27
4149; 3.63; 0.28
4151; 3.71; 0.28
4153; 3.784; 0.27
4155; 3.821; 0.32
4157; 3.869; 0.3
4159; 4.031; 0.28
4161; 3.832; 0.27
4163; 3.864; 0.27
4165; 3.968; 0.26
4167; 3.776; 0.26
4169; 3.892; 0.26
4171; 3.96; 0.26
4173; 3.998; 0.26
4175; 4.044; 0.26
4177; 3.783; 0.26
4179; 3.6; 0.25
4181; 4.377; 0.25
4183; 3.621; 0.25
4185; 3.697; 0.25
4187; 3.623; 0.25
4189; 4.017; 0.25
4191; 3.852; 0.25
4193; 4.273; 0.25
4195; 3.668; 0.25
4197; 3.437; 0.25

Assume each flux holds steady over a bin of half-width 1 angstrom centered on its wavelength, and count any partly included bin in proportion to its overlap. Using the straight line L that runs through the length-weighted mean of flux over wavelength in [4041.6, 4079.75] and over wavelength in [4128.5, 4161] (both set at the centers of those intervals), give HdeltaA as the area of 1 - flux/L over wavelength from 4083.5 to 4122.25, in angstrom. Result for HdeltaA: 6.2 angstrom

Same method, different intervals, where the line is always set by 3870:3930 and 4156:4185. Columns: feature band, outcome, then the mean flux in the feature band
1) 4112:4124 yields 1.04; 3.42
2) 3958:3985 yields 5.79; 2.6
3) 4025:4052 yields -1.60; 3.72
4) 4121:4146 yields 0.54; 3.7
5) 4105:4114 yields 2.77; 2.57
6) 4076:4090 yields 0.13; 3.61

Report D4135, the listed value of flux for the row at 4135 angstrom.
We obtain 3.554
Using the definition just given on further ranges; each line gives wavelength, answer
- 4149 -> 3.63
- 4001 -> 3.564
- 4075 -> 3.79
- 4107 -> 2.473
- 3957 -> 3.166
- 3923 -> 3.667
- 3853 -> 2.837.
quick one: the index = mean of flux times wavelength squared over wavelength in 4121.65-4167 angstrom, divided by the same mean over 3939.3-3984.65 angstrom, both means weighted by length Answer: 1.43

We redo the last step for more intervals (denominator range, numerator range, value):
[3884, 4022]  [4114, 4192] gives 1.32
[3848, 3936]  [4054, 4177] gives 1.24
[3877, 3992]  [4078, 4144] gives 1.23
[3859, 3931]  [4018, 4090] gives 1.24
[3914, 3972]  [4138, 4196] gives 1.38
